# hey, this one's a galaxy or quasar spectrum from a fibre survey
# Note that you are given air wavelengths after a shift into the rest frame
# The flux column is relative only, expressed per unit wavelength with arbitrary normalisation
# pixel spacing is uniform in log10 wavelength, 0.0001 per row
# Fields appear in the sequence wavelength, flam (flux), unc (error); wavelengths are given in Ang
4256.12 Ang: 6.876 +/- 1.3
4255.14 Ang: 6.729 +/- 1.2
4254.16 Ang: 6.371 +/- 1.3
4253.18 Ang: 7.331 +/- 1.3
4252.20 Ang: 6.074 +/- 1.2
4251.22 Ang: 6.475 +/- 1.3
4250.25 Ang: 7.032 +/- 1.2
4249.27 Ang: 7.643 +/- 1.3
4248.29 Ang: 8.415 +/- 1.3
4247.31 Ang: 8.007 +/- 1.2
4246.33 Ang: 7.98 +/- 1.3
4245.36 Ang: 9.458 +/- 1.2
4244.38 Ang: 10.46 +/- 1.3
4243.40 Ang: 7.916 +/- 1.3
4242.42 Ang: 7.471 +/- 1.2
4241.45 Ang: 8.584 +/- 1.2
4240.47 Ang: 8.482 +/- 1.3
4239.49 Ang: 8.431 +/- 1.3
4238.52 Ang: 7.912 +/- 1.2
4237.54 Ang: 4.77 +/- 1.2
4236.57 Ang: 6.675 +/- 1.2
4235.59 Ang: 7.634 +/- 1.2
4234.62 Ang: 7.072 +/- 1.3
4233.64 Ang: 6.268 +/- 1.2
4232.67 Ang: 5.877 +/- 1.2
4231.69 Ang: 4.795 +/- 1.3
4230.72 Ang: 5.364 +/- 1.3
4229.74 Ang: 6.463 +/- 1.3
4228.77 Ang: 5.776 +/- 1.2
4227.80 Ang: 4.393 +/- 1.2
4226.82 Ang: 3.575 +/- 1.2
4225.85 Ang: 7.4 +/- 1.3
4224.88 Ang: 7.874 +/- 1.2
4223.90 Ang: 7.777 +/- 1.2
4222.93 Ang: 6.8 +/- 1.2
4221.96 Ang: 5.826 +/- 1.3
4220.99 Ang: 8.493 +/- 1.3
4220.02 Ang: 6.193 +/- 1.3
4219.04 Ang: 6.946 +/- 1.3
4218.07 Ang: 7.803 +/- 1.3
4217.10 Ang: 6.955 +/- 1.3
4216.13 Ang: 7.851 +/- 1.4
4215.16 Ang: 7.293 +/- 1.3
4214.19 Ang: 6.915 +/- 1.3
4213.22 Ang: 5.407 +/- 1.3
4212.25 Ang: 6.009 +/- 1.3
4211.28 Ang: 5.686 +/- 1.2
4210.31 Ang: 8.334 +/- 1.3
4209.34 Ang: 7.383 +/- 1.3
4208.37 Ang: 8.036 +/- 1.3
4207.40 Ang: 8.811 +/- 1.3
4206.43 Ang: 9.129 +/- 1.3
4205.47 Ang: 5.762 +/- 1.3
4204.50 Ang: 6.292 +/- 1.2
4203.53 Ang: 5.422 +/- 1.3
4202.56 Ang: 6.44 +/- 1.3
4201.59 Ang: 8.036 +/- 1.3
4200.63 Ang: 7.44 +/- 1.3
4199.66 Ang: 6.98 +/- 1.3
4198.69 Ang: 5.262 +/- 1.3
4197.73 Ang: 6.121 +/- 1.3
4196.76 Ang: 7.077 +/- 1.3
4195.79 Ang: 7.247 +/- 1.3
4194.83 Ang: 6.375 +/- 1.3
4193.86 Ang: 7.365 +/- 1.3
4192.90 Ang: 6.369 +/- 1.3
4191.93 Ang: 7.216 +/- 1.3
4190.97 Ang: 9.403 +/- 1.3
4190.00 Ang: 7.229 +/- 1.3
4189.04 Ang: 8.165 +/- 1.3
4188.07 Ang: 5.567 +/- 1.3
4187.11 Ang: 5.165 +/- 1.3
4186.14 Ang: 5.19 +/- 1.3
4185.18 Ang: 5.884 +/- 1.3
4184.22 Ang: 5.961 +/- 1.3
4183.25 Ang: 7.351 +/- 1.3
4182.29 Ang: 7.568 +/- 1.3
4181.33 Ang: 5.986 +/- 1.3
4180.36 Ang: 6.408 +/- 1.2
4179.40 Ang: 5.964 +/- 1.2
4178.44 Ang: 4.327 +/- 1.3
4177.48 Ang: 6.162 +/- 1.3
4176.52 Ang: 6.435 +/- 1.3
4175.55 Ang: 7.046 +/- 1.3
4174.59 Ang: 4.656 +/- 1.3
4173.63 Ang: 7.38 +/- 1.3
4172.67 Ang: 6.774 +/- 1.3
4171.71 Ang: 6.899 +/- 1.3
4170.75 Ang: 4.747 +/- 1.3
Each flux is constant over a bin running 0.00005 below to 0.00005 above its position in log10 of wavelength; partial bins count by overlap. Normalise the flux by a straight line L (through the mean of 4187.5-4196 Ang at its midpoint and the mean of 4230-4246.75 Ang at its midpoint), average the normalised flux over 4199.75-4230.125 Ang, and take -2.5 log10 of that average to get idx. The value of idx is 0.06 mag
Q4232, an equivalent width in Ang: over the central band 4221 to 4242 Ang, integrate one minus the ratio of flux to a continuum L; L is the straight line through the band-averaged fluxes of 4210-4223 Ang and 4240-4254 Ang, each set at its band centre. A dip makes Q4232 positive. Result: 2.2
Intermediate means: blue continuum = 6.88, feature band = 6.61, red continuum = 7.91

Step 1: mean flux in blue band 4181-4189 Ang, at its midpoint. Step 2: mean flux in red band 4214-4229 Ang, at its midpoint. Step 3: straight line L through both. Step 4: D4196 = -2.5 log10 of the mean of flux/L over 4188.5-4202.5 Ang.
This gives -0.13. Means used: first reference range 6.2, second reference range 6.75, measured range 7.14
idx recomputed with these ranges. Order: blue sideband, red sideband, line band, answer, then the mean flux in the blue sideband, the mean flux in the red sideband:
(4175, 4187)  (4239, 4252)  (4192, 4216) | -0.01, 6.15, 8.14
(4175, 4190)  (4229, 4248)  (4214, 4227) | -0.01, 6.24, 7.34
